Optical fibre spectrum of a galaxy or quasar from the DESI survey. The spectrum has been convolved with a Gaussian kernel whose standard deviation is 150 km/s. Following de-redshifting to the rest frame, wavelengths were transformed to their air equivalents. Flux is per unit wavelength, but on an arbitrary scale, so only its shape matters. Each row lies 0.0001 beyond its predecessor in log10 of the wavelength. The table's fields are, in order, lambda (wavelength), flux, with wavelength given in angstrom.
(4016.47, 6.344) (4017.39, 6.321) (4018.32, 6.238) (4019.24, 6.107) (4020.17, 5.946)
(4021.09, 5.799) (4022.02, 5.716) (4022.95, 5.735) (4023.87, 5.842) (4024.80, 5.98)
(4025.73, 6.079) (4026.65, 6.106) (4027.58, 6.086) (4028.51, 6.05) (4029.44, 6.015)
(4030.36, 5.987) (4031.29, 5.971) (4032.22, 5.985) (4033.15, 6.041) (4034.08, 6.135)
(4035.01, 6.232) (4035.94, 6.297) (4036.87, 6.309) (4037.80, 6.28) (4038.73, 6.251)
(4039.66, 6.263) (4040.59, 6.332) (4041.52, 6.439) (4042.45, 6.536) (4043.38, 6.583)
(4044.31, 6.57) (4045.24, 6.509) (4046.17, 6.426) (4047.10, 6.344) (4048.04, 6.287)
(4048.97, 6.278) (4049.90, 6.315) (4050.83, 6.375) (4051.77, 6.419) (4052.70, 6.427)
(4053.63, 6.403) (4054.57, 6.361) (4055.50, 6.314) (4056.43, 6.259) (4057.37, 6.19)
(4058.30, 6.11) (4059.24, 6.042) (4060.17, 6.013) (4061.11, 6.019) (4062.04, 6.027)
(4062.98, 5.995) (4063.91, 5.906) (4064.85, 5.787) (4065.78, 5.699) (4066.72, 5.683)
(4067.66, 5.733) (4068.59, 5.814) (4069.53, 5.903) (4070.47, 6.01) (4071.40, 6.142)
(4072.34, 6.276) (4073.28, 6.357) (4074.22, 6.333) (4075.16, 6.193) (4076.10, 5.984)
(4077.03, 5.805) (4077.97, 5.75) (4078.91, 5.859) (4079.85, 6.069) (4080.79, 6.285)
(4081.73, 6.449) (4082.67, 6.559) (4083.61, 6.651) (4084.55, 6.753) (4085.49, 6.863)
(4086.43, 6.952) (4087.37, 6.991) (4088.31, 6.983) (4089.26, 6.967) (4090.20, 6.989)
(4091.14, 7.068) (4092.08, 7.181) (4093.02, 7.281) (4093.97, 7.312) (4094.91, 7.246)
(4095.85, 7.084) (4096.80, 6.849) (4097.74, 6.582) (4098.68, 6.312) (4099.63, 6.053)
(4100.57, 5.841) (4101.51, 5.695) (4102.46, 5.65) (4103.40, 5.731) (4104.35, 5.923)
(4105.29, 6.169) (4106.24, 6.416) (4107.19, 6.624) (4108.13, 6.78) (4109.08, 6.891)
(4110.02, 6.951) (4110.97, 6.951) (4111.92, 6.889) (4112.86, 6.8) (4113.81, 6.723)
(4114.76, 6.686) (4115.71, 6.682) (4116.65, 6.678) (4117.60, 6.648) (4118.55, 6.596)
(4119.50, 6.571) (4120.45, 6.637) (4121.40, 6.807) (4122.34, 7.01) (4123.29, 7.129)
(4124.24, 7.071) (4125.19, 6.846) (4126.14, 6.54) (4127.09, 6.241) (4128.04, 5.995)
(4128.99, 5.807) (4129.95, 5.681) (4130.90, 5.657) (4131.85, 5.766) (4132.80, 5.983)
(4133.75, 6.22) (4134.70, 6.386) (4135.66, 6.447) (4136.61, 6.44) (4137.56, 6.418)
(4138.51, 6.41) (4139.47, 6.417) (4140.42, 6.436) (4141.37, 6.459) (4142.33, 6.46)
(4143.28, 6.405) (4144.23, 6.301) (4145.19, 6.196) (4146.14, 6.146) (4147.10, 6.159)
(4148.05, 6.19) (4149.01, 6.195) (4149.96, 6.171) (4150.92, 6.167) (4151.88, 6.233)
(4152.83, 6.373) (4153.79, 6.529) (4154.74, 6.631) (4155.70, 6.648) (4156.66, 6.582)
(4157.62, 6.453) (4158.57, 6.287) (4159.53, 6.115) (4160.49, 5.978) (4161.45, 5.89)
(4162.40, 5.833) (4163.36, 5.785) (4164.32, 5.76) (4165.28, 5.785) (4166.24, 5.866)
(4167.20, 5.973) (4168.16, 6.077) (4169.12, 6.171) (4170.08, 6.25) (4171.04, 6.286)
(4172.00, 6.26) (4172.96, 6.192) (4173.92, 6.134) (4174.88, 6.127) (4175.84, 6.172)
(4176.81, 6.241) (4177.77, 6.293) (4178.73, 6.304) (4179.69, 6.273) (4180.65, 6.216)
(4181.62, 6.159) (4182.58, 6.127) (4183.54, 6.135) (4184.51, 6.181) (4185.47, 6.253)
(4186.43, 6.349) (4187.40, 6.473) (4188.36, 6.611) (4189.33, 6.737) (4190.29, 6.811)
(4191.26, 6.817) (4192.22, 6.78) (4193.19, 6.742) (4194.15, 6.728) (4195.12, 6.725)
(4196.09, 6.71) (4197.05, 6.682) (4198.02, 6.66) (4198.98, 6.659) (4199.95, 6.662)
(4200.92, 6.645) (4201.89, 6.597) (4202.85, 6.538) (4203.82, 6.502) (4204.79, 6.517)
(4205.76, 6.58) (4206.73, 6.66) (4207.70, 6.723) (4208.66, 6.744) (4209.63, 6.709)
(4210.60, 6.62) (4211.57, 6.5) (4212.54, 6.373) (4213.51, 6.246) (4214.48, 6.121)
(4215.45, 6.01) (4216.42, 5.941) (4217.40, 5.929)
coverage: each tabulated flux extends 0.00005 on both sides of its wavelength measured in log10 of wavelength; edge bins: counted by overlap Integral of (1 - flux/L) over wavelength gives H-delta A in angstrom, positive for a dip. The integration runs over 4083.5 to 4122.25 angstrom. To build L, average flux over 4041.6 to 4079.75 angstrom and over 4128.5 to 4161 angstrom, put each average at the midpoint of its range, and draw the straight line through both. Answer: -2.9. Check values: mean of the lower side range 6.15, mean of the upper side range 6.26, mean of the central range 6.67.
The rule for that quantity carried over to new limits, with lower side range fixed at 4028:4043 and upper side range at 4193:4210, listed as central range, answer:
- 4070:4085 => 0.2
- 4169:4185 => 0.9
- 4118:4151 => 0.6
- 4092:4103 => -0.3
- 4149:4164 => 0.7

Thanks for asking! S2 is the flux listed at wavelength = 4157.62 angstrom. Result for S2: 6.453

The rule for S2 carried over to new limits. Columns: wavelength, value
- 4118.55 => 6.596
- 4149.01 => 6.195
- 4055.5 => 6.314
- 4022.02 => 5.716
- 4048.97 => 6.278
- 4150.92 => 6.167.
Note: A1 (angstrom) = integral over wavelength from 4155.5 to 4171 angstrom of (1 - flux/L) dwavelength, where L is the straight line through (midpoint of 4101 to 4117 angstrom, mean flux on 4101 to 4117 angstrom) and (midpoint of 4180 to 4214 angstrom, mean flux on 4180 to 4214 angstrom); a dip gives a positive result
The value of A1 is 1.0 angstrom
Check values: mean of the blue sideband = 6.48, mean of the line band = 6.09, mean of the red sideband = 6.55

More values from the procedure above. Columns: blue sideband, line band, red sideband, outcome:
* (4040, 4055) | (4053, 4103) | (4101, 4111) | 0.2 angstrom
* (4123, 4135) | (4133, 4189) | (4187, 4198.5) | 2.0 angstrom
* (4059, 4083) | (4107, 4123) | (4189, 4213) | -1.4 angstrom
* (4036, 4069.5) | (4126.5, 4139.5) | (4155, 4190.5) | 0.2 angstrom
